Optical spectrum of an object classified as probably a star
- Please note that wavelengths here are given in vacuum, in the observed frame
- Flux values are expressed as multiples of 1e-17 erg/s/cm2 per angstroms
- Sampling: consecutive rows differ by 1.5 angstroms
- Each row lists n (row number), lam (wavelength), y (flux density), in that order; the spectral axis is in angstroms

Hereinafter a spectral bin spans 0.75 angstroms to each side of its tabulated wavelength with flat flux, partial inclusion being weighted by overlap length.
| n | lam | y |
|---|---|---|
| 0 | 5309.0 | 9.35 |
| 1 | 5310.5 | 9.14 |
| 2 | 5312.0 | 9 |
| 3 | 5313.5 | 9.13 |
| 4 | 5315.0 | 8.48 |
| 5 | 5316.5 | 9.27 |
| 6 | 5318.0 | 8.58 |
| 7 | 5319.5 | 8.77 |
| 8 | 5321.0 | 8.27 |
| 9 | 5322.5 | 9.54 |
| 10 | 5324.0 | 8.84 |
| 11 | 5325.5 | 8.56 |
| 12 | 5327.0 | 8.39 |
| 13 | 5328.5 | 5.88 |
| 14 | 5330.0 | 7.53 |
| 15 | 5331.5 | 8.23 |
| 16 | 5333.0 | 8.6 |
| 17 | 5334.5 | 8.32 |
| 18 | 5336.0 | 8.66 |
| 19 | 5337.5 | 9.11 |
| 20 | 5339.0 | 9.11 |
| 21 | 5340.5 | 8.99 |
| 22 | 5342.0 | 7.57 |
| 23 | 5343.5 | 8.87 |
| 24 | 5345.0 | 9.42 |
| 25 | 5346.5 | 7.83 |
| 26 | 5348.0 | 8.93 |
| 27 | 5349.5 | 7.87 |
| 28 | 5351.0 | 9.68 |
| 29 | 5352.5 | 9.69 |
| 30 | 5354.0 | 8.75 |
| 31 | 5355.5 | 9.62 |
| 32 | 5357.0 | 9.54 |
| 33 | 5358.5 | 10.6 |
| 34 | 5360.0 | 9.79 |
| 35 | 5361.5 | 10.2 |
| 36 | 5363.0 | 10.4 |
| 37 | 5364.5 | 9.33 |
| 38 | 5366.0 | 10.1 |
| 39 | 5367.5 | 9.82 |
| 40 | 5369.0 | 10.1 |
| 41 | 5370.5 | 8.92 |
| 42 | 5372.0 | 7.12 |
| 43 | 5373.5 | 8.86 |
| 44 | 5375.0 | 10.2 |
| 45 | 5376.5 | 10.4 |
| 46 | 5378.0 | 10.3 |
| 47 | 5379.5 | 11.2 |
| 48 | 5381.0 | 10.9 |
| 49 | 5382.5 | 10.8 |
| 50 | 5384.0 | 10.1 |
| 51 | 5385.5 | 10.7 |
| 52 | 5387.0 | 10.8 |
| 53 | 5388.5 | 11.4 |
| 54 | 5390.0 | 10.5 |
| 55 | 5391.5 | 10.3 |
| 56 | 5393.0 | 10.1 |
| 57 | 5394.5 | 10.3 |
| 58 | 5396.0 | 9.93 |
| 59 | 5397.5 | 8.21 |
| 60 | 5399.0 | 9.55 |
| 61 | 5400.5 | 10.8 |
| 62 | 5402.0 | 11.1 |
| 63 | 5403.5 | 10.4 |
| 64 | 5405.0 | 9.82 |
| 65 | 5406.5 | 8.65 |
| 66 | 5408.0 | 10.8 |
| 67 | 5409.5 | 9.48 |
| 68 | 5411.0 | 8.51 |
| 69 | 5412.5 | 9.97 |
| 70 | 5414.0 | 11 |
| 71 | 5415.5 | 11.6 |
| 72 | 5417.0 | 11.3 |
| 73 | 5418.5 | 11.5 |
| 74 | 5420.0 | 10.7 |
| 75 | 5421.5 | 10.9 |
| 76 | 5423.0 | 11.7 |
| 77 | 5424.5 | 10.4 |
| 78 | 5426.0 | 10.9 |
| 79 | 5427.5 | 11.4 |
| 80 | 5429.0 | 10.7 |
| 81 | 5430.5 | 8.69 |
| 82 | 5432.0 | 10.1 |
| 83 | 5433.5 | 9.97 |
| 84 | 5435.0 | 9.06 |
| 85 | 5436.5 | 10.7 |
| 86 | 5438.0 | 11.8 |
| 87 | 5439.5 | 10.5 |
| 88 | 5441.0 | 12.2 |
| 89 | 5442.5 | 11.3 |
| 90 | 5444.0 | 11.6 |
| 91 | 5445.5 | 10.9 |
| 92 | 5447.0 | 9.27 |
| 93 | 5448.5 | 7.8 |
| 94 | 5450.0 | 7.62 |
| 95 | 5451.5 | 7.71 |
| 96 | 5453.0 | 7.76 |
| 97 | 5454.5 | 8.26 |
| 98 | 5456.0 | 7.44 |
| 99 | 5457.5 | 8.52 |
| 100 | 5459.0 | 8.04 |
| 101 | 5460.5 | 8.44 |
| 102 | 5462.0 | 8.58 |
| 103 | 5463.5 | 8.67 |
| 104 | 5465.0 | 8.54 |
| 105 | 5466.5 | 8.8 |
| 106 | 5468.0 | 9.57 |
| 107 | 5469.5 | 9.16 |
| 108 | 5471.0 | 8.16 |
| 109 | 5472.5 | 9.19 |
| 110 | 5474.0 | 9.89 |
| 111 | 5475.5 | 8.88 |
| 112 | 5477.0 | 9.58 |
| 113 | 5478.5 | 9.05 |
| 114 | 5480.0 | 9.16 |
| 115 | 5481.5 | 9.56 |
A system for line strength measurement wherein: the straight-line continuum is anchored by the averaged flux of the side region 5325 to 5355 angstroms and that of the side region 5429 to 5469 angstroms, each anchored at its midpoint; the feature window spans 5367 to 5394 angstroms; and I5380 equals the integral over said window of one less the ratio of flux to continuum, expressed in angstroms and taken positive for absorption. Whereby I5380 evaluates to -4.1 angstroms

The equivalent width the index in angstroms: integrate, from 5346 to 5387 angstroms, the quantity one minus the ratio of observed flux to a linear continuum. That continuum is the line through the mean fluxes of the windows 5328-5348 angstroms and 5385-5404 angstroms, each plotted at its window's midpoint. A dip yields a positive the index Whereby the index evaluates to -1.6 angstroms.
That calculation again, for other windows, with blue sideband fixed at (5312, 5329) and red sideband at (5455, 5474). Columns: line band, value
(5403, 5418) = -2.7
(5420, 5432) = -2.8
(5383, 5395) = -2.7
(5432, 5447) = -3.7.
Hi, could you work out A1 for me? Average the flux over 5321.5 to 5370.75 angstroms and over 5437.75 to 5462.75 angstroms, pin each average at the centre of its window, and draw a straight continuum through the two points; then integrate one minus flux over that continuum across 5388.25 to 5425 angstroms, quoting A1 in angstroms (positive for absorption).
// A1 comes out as -4.9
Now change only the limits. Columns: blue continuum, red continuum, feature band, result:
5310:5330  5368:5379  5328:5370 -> 0.1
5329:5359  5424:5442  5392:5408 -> -0.1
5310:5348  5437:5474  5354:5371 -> -2.1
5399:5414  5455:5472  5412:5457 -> -4.2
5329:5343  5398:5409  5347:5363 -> -1.1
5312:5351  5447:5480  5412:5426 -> -4.0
